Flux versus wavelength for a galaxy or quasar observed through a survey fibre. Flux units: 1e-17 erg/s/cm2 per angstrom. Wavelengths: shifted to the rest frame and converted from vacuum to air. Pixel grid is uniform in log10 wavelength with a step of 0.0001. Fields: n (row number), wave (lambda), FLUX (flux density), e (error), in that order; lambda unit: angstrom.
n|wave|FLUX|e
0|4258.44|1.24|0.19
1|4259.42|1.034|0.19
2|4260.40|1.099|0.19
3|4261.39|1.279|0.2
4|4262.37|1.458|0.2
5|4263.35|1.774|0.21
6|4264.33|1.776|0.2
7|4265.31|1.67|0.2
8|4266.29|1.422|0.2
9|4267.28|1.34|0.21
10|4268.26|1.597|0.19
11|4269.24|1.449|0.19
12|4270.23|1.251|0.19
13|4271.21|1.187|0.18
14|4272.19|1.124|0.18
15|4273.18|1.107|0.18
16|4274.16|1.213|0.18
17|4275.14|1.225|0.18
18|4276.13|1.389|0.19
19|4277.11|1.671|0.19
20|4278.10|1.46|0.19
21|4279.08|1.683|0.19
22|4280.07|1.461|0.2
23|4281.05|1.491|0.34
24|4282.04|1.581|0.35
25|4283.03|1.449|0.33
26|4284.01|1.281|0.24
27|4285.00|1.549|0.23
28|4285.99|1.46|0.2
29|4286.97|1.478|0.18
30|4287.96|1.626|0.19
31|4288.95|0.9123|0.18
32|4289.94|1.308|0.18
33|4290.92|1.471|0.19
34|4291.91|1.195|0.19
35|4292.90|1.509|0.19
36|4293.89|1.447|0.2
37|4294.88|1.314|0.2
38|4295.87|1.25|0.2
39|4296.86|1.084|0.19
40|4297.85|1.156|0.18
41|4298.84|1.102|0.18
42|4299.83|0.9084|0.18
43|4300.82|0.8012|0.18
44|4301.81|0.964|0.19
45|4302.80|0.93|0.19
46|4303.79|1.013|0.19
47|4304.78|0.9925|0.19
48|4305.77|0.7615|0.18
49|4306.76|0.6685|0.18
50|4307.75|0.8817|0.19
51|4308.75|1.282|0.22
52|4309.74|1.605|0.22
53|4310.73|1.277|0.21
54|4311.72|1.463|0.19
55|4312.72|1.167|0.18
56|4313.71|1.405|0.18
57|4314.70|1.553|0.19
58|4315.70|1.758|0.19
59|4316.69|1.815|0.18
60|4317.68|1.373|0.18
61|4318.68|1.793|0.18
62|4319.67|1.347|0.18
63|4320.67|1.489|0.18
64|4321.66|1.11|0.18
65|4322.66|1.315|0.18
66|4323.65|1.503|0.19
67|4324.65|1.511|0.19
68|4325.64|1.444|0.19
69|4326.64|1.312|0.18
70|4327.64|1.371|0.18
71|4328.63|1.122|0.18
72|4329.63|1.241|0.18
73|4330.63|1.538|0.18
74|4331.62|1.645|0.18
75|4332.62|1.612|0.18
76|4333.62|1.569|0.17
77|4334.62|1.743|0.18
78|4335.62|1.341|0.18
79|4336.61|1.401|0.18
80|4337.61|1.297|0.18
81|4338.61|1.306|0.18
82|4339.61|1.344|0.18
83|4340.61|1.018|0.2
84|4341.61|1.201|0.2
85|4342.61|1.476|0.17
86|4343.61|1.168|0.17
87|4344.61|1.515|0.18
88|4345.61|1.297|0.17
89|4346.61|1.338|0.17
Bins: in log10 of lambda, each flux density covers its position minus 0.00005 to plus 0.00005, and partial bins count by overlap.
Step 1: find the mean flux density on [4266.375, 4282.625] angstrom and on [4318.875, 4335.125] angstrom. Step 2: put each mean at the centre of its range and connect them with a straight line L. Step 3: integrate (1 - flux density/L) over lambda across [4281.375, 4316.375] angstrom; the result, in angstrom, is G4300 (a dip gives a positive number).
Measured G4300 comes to 4.0 angstrom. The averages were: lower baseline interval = 1.39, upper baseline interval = 1.44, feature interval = 1.25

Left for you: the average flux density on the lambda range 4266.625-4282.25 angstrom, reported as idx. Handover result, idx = 1.39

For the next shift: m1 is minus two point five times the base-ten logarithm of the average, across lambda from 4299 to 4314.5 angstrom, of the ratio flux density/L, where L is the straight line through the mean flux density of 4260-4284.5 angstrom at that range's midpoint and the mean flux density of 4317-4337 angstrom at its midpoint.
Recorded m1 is 0.303 mag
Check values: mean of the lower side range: 1.42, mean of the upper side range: 1.44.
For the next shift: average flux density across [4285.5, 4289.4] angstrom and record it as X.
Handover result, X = 1.37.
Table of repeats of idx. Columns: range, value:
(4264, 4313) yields 1.29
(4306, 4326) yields 1.38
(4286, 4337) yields 1.31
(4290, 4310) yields 1.12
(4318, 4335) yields 1.45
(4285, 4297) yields 1.35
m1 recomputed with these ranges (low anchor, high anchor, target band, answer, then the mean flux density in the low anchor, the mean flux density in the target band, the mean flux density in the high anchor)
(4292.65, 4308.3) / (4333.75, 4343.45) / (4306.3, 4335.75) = -0.168 mag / 1.04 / 1.41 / 1.35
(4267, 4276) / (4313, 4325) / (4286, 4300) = 0.074 mag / 1.28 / 1.28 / 1.49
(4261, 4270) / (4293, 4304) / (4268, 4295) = -0.061 mag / 1.52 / 1.39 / 1.1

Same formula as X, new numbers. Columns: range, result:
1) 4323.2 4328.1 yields 1.43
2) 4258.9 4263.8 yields 1.32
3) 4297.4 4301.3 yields 0.991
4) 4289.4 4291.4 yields 1.38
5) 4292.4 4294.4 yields 1.47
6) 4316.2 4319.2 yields 1.66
